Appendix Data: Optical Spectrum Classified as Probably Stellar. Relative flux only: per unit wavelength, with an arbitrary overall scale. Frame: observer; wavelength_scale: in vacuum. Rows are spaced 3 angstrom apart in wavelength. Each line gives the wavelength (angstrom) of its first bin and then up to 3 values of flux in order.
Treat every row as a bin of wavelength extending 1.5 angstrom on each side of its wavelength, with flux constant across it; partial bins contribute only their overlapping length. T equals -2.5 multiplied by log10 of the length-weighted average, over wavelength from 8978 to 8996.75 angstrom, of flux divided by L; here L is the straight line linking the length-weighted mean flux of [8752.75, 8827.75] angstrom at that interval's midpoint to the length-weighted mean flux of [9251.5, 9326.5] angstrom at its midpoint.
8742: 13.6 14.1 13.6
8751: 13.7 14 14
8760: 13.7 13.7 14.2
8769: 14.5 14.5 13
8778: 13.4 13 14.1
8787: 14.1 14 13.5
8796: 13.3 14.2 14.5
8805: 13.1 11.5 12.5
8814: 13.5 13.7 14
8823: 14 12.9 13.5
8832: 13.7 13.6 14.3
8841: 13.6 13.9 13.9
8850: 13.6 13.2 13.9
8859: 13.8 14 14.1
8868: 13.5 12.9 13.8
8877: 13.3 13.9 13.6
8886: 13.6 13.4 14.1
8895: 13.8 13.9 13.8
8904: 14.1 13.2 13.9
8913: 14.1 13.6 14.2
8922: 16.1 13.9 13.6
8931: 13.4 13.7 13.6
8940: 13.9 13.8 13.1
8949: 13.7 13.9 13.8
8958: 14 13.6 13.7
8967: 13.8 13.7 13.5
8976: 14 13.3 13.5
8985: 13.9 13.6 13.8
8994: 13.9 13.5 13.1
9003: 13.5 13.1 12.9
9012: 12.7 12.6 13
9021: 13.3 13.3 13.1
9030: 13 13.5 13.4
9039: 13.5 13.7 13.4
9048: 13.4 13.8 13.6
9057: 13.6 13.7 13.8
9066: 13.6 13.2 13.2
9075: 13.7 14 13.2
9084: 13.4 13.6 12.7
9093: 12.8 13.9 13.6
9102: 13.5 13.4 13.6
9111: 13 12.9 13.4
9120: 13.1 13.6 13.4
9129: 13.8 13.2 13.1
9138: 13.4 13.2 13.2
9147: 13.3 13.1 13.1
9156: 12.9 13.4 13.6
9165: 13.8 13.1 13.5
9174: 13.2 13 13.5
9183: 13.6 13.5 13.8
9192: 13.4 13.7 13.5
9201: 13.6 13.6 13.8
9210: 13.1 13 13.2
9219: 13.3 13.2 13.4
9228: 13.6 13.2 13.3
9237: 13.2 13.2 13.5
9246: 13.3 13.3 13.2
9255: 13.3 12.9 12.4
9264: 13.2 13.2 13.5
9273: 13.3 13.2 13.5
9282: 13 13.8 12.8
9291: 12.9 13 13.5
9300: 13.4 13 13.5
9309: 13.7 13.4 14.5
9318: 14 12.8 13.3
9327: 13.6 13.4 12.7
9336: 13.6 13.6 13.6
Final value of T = -0.01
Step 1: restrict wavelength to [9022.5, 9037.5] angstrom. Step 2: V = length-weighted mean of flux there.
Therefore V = 13.3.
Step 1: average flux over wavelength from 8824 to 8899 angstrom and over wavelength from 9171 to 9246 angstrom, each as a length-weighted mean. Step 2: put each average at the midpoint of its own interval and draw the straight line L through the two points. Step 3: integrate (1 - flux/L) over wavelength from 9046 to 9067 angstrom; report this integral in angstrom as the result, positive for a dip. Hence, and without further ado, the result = -0.2 angstrom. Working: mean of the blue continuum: 13.7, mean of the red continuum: 13.4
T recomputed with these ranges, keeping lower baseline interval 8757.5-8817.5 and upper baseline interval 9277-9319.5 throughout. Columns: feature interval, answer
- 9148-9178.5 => 0.02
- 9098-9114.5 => 0.01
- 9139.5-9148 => 0.02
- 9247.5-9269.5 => 0.03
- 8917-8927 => -0.08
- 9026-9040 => 0.02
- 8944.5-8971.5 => -0.01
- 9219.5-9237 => 0.01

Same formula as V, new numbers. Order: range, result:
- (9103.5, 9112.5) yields 13.3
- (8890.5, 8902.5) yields 13.9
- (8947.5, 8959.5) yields 13.8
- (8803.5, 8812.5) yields 12.4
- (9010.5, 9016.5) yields 12.6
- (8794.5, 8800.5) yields 13.8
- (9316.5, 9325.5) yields 13.4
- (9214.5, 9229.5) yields 13.3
